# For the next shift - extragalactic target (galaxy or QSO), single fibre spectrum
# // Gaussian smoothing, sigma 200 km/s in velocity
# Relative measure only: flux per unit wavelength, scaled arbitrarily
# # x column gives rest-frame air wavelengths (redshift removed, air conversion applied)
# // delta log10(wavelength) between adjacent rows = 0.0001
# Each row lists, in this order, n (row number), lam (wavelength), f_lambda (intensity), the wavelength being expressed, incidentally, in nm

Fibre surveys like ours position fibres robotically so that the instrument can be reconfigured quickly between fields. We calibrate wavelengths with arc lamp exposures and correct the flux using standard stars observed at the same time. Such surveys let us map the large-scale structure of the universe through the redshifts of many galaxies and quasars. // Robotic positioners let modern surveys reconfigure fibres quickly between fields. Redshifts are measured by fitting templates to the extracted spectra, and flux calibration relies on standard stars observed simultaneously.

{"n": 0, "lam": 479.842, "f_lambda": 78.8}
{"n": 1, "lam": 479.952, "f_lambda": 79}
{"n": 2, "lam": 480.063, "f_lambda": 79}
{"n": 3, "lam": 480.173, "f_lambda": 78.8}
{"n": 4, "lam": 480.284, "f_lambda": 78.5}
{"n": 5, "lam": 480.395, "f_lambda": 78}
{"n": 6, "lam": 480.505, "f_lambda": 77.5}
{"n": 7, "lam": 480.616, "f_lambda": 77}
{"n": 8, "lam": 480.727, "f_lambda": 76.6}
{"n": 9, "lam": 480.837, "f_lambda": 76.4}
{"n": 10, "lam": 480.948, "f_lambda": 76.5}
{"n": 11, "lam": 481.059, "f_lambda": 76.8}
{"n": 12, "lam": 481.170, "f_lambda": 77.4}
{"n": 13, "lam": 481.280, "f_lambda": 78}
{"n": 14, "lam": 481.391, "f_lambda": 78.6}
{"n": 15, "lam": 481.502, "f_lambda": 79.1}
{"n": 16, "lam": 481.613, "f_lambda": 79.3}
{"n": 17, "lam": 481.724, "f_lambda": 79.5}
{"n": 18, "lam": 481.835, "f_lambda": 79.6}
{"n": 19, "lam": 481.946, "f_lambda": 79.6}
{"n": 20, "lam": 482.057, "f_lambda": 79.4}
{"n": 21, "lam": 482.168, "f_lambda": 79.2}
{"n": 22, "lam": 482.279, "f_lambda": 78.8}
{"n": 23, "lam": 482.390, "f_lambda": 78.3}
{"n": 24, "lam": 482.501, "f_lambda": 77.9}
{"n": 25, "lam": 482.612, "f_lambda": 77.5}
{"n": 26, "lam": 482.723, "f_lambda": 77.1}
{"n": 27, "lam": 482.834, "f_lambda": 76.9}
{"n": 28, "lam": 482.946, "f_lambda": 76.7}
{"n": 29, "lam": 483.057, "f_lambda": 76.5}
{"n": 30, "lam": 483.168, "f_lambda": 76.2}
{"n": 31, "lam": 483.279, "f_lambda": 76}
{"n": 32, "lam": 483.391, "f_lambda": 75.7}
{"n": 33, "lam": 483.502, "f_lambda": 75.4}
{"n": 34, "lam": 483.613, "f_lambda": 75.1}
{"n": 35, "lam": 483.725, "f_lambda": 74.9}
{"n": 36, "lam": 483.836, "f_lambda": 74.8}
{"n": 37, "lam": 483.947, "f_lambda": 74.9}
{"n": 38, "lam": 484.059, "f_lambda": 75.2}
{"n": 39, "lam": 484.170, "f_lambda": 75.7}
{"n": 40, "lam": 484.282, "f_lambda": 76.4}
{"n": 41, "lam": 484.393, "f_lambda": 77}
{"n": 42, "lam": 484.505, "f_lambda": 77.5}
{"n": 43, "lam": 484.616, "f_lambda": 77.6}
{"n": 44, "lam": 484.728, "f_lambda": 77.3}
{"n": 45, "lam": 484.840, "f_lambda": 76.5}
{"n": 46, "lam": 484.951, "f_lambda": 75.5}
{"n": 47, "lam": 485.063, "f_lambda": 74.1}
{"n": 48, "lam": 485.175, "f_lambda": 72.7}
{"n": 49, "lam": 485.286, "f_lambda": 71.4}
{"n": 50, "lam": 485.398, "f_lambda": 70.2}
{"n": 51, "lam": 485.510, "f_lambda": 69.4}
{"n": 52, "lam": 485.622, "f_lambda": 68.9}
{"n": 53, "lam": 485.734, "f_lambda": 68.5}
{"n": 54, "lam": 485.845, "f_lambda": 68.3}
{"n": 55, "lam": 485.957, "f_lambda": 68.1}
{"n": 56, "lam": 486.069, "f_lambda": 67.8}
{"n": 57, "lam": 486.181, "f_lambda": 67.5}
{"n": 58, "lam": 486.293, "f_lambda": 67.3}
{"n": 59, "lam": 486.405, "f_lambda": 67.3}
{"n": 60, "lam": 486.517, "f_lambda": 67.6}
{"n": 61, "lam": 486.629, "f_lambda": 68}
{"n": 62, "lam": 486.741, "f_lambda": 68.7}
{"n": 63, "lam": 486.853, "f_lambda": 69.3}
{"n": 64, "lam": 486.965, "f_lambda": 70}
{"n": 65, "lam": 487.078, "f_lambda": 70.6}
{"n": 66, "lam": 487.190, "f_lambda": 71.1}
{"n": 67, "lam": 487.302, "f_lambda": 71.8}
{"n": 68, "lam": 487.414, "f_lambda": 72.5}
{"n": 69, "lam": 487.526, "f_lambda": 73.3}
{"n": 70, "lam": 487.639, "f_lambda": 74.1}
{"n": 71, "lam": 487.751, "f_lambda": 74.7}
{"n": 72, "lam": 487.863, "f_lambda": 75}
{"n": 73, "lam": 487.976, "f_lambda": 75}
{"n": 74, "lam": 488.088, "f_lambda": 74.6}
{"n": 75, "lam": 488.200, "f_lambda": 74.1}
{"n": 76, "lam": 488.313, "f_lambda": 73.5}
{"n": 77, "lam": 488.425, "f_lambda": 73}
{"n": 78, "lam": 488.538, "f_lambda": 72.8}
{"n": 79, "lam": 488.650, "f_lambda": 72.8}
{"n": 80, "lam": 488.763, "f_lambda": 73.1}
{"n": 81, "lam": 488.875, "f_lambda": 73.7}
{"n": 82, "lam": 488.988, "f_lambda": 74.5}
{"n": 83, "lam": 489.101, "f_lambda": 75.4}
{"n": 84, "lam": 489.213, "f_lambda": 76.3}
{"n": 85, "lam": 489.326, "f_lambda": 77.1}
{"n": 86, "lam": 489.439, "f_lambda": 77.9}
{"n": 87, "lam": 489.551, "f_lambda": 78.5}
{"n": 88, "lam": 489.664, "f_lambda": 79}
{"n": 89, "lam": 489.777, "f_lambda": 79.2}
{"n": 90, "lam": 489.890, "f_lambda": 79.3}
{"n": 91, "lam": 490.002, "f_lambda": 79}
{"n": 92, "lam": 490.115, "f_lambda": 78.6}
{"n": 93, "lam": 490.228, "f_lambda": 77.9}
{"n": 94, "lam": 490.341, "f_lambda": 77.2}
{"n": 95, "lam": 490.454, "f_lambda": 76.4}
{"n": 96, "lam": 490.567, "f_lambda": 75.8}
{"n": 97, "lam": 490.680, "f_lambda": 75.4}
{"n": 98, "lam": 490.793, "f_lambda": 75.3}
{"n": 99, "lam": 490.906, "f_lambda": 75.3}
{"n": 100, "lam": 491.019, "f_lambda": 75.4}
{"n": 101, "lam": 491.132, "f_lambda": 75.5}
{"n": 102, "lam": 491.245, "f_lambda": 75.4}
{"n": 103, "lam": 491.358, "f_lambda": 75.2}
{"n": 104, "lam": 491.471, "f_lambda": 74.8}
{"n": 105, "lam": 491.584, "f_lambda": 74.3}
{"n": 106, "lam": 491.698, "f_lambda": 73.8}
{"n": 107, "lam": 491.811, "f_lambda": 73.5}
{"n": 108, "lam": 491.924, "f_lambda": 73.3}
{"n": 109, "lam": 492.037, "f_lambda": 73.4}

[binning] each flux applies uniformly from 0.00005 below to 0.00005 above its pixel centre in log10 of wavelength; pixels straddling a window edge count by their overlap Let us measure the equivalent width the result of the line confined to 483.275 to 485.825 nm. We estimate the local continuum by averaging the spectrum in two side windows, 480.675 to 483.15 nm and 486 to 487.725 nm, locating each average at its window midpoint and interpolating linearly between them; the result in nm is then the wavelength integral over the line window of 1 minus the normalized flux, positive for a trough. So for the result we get -0.021 nm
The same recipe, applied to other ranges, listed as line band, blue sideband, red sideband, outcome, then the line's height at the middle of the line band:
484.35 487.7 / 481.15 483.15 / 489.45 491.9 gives 0.27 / 77.4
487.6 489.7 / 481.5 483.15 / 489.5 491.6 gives 0.06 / 77.1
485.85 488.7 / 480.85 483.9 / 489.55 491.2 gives 0.22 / 77.2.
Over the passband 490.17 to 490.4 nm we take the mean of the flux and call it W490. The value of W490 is 77.4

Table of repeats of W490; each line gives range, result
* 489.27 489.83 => 78.3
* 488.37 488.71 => 72.8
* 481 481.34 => 77.4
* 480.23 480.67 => 77.7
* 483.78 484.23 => 75.2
